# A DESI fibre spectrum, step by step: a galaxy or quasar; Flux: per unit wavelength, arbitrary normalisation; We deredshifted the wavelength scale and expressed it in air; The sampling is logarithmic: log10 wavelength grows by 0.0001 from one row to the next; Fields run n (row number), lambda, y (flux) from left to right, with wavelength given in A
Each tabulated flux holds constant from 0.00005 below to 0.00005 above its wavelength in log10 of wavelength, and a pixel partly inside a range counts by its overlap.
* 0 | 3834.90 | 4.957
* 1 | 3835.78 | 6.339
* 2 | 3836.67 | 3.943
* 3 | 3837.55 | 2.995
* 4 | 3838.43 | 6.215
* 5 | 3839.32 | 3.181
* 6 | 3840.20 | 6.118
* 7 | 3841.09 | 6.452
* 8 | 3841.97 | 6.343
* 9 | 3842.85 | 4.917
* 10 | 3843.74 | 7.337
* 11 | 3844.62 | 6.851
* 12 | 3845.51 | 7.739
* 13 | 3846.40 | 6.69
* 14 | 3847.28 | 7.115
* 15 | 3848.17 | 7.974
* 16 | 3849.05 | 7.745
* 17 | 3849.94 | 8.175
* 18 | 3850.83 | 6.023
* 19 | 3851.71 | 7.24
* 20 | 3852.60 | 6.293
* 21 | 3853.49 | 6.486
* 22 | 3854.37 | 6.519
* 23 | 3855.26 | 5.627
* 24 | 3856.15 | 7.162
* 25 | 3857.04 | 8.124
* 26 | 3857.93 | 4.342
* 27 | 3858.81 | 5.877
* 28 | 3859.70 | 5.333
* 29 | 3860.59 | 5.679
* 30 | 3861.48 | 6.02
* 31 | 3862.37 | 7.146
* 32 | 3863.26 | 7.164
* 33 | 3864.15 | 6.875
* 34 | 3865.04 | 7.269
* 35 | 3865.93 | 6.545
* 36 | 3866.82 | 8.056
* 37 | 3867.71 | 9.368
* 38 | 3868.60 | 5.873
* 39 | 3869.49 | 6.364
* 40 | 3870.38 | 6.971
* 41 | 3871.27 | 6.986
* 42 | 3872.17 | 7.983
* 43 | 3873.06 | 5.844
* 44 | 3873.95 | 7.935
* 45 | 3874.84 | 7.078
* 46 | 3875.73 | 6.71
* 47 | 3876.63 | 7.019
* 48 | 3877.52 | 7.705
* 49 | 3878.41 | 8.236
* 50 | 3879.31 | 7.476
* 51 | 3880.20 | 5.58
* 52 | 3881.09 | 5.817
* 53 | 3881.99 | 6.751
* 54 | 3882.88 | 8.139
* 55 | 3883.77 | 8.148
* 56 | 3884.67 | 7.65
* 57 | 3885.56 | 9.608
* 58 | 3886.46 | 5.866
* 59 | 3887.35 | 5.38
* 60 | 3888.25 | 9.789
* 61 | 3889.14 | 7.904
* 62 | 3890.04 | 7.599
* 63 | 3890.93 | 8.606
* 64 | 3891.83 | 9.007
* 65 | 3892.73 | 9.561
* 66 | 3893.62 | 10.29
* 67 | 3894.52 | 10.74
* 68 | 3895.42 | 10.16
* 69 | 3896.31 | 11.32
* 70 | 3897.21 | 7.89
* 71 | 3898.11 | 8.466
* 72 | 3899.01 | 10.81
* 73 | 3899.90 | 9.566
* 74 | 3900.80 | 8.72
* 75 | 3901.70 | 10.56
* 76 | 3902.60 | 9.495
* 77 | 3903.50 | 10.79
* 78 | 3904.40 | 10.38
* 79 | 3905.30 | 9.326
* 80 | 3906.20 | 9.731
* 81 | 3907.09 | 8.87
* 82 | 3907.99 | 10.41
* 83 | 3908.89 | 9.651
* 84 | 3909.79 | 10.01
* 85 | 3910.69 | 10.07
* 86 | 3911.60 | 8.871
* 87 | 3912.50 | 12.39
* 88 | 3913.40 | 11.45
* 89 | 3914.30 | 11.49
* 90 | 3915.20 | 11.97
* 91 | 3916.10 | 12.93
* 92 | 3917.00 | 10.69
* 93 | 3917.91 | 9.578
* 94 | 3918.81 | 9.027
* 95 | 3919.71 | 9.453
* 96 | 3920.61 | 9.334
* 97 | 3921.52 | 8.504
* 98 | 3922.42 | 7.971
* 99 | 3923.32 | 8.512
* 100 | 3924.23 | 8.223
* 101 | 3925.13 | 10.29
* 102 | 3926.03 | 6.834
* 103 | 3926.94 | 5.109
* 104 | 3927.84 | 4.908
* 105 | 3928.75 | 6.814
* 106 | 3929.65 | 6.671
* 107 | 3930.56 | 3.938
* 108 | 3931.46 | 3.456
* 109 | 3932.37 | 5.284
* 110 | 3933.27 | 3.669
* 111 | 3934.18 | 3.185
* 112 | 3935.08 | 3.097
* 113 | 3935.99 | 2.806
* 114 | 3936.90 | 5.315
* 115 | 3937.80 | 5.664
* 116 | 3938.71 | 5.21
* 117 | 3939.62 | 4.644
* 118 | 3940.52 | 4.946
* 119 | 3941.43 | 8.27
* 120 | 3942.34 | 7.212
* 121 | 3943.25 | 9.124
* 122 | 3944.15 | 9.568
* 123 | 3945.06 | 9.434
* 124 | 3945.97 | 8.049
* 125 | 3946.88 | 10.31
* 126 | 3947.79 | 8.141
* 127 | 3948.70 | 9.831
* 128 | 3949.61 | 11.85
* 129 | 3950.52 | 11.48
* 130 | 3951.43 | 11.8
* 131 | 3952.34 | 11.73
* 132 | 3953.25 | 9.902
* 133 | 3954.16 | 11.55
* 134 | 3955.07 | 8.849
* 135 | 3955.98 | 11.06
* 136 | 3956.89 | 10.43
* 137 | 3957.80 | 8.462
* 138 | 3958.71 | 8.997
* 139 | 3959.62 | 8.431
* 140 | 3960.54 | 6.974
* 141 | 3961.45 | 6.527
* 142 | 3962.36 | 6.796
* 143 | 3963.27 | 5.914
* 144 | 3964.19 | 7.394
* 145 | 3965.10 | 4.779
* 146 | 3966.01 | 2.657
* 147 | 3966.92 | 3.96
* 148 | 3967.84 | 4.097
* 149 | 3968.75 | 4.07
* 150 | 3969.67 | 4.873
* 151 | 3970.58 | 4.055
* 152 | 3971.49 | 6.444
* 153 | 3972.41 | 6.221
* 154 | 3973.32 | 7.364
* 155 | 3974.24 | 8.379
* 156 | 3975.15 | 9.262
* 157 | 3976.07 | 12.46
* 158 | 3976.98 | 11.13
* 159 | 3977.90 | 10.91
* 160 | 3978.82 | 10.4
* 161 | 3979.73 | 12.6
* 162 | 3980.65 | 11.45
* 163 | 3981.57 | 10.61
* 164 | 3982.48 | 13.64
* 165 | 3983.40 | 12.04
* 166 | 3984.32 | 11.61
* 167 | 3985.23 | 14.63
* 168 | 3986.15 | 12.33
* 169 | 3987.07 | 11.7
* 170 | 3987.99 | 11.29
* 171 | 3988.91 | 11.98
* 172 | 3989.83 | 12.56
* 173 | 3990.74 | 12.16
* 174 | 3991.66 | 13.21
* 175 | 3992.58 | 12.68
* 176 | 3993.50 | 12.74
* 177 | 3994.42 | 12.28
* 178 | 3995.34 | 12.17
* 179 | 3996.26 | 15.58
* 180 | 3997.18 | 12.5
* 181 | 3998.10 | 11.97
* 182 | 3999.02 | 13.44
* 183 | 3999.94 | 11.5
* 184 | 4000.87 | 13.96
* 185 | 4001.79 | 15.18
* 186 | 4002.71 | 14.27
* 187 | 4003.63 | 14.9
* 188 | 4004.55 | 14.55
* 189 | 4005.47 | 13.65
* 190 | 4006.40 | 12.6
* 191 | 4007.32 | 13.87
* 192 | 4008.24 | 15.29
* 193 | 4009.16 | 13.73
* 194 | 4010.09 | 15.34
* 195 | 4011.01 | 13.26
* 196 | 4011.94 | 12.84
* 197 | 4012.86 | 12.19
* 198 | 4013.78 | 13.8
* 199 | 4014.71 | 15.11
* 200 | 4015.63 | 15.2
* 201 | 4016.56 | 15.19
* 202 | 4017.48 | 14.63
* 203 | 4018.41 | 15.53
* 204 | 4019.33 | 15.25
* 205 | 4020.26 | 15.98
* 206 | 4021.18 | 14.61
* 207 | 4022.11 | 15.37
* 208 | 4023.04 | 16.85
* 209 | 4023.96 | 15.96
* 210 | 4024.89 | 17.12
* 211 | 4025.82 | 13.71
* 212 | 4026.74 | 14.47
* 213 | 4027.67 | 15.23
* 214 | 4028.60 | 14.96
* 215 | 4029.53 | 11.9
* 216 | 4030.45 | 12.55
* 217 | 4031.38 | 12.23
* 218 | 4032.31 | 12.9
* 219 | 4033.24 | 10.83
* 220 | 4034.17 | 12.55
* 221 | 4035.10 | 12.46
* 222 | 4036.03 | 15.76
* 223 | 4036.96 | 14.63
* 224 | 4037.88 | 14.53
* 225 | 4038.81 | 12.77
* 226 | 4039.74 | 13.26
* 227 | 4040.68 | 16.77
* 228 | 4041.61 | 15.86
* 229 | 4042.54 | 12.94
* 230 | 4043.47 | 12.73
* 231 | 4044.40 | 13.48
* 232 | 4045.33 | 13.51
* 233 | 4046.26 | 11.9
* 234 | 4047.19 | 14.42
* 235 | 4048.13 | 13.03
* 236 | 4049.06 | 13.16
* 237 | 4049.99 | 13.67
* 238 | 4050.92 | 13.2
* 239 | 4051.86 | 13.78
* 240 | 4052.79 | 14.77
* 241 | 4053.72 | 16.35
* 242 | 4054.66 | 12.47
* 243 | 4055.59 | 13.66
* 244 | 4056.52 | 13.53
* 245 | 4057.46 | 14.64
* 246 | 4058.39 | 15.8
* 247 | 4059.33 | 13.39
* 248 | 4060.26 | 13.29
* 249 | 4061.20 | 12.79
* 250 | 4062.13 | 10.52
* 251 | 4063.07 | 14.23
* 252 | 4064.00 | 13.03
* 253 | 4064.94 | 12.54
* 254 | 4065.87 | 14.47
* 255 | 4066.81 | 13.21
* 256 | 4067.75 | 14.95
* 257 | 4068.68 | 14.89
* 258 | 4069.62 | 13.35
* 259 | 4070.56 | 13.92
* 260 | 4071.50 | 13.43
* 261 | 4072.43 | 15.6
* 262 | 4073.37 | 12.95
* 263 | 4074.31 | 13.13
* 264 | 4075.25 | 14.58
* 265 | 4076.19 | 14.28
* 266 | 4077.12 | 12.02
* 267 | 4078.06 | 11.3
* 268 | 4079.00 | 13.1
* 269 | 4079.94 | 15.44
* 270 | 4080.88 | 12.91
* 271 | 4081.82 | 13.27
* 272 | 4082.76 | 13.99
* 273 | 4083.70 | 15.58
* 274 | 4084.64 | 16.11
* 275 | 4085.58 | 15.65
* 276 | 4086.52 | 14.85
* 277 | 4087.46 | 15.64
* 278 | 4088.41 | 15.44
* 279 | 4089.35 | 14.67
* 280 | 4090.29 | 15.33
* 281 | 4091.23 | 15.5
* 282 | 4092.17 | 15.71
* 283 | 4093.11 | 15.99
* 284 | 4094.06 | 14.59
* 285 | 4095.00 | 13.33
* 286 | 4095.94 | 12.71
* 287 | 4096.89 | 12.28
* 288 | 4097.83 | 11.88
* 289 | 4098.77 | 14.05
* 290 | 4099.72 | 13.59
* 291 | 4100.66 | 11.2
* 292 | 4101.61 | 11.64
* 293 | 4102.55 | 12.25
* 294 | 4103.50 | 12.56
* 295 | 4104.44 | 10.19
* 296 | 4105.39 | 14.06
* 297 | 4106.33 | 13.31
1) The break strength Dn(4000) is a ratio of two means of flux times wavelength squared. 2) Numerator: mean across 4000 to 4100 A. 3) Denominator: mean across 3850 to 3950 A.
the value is 1.93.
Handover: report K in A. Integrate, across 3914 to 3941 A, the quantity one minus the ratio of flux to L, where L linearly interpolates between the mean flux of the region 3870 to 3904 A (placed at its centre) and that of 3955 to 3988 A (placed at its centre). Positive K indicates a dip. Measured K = 4.8 A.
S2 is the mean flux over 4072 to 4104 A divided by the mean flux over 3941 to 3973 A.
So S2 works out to 1.74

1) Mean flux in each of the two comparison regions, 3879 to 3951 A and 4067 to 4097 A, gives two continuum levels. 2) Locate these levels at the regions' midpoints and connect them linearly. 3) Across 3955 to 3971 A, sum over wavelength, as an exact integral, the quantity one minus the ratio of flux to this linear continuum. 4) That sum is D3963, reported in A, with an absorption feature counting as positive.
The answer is 5.5 A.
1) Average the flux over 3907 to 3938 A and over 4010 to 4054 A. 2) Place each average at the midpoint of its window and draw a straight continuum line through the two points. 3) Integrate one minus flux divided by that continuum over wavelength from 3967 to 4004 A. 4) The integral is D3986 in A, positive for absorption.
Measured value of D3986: 1.8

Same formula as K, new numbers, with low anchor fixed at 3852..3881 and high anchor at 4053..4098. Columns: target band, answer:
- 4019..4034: -2.4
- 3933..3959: 4.0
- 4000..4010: -2.2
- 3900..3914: -3.2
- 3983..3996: -1.6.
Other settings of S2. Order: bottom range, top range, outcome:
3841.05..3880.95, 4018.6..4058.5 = 2.06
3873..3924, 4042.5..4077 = 1.51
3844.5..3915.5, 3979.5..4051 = 1.69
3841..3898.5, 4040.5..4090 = 1.89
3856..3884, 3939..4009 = 1.47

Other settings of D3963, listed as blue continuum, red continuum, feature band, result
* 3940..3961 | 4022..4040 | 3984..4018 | -3.1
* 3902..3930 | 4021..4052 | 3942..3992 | 8.8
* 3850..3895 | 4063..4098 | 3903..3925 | -3.5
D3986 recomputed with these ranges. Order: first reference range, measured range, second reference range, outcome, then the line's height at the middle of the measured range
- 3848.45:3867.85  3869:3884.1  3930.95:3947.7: -1.12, 6.6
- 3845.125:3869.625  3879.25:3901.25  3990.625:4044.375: -0.37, 8.29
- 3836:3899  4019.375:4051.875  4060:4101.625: -4.09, 12.4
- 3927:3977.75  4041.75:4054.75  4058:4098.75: -1.30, 12.4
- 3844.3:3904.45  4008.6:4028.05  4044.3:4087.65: -4.01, 12.3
